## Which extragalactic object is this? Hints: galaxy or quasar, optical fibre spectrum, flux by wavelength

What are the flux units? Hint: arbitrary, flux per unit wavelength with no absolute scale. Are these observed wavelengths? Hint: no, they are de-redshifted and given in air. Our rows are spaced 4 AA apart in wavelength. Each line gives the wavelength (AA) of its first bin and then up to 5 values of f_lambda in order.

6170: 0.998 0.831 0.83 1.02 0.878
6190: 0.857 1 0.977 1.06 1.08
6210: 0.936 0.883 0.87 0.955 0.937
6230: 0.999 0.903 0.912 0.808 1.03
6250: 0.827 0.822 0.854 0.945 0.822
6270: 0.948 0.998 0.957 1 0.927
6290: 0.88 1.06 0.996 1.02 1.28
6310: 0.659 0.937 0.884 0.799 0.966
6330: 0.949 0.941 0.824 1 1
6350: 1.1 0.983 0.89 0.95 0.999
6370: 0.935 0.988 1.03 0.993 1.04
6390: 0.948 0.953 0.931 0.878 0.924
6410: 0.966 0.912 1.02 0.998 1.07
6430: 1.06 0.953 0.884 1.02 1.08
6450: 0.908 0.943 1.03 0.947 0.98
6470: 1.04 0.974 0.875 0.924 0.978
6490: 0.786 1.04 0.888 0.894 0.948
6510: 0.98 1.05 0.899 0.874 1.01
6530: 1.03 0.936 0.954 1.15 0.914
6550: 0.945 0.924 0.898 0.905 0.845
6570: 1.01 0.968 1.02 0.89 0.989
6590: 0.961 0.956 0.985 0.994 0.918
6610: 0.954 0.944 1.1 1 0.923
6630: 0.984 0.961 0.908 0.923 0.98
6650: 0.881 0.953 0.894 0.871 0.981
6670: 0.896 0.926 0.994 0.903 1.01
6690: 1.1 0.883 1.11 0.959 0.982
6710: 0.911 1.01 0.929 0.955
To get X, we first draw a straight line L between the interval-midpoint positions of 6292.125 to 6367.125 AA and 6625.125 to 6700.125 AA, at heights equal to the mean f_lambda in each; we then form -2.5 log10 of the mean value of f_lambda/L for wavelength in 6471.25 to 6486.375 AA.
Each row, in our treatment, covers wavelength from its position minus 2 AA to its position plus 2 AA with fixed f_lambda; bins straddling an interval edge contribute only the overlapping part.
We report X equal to 0.020 mag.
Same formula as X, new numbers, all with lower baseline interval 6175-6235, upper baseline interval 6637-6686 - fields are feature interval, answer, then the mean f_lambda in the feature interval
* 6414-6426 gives -0.073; 1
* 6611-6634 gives -0.063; 0.986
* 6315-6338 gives 0.046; 0.902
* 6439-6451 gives -0.072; 1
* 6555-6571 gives 0.028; 0.909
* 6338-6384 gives -0.047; 0.981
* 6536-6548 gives -0.081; 1.01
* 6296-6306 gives -0.131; 1.06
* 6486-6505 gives 0.027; 0.912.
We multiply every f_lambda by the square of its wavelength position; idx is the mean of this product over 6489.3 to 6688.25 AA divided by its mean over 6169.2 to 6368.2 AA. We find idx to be 1.12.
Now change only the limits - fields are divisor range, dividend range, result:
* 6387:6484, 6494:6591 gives 1.02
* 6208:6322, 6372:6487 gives 1.11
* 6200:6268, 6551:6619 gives 1.16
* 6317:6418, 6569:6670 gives 1.08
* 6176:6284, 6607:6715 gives 1.18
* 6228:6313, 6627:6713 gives 1.15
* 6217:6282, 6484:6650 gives 1.15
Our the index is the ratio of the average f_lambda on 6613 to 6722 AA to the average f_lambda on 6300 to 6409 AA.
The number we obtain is 1.00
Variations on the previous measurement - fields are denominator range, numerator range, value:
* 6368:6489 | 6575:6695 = 0.99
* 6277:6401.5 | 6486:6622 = 1.00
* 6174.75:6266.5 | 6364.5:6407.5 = 1.05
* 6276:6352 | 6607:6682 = 0.99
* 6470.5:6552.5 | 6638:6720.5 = 1.00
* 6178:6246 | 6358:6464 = 1.03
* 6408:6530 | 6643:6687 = 0.97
